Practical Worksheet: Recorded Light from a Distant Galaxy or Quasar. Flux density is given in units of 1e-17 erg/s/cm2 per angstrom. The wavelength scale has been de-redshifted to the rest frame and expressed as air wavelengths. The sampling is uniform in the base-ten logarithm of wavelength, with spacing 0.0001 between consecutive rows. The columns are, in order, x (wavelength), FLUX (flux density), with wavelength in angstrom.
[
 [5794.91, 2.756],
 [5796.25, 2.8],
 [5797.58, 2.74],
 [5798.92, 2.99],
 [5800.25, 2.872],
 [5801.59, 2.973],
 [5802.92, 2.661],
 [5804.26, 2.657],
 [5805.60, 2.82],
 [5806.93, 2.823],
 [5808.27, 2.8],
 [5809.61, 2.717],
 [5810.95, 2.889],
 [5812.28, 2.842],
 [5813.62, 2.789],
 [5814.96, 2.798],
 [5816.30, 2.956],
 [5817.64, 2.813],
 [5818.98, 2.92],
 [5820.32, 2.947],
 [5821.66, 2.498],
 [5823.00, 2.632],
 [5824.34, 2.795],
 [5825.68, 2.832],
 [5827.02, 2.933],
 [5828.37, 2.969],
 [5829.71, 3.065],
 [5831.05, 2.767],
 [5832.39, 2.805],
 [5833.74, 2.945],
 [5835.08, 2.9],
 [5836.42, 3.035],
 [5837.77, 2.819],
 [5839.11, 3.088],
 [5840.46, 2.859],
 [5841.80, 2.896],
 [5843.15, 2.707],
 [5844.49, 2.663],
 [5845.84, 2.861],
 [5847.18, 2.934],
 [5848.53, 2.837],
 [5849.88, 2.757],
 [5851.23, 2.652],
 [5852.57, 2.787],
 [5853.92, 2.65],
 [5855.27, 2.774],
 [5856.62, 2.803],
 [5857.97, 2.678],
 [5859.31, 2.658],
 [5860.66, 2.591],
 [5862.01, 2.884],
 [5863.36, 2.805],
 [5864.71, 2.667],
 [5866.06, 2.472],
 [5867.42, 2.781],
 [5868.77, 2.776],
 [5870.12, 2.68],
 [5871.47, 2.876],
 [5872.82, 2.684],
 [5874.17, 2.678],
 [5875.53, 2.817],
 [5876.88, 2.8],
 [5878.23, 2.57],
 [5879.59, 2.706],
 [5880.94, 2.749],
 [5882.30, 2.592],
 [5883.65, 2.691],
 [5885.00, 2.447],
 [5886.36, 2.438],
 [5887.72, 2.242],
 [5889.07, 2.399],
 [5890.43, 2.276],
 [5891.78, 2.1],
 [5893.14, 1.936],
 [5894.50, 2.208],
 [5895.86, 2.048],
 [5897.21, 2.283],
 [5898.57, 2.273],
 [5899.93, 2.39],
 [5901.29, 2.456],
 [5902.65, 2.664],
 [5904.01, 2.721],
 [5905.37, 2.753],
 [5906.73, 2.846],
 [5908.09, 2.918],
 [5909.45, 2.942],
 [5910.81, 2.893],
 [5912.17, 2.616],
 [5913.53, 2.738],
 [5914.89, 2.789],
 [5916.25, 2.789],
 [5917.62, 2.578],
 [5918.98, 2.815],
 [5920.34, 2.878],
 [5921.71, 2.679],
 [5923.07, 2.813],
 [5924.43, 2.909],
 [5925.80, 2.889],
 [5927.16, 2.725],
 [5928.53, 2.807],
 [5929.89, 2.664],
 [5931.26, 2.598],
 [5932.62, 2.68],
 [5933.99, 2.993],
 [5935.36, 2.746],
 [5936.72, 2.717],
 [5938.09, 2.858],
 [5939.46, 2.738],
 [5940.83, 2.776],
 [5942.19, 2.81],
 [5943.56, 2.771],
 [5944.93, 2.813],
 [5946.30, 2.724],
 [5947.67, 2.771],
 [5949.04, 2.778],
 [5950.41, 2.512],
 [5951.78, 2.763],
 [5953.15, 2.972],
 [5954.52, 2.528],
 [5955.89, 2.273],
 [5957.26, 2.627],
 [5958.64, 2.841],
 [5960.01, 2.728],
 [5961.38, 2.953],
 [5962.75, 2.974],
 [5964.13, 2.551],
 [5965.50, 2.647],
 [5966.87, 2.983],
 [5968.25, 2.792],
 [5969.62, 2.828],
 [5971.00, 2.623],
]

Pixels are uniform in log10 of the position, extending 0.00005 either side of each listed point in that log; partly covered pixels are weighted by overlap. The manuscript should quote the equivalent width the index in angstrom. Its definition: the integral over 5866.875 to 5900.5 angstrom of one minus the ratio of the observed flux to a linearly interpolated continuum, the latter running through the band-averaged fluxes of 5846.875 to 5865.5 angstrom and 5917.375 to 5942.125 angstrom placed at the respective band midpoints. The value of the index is 3.2 angstrom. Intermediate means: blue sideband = 2.74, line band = 2.5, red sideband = 2.78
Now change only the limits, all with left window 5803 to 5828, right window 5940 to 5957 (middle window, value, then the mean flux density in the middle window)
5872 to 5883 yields 0.2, 2.7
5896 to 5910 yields 0.7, 2.6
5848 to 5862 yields 0.2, 2.73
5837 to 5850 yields -0.3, 2.85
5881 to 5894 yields 1.8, 2.36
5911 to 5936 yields -0.4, 2.76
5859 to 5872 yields 0.2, 2.72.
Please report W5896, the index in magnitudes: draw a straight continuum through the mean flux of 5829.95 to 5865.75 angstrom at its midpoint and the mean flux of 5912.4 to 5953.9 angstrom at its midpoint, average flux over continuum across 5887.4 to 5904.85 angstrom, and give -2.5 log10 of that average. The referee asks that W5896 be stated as 0.20 mag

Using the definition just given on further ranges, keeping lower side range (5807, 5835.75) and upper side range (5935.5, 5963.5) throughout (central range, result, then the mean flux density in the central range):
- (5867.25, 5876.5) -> 0.02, 2.76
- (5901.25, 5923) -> 0.00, 2.77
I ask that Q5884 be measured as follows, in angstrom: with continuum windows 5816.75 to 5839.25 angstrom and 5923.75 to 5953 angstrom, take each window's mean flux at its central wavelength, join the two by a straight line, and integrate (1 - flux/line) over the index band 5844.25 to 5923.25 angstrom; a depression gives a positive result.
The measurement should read 4.9 angstrom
